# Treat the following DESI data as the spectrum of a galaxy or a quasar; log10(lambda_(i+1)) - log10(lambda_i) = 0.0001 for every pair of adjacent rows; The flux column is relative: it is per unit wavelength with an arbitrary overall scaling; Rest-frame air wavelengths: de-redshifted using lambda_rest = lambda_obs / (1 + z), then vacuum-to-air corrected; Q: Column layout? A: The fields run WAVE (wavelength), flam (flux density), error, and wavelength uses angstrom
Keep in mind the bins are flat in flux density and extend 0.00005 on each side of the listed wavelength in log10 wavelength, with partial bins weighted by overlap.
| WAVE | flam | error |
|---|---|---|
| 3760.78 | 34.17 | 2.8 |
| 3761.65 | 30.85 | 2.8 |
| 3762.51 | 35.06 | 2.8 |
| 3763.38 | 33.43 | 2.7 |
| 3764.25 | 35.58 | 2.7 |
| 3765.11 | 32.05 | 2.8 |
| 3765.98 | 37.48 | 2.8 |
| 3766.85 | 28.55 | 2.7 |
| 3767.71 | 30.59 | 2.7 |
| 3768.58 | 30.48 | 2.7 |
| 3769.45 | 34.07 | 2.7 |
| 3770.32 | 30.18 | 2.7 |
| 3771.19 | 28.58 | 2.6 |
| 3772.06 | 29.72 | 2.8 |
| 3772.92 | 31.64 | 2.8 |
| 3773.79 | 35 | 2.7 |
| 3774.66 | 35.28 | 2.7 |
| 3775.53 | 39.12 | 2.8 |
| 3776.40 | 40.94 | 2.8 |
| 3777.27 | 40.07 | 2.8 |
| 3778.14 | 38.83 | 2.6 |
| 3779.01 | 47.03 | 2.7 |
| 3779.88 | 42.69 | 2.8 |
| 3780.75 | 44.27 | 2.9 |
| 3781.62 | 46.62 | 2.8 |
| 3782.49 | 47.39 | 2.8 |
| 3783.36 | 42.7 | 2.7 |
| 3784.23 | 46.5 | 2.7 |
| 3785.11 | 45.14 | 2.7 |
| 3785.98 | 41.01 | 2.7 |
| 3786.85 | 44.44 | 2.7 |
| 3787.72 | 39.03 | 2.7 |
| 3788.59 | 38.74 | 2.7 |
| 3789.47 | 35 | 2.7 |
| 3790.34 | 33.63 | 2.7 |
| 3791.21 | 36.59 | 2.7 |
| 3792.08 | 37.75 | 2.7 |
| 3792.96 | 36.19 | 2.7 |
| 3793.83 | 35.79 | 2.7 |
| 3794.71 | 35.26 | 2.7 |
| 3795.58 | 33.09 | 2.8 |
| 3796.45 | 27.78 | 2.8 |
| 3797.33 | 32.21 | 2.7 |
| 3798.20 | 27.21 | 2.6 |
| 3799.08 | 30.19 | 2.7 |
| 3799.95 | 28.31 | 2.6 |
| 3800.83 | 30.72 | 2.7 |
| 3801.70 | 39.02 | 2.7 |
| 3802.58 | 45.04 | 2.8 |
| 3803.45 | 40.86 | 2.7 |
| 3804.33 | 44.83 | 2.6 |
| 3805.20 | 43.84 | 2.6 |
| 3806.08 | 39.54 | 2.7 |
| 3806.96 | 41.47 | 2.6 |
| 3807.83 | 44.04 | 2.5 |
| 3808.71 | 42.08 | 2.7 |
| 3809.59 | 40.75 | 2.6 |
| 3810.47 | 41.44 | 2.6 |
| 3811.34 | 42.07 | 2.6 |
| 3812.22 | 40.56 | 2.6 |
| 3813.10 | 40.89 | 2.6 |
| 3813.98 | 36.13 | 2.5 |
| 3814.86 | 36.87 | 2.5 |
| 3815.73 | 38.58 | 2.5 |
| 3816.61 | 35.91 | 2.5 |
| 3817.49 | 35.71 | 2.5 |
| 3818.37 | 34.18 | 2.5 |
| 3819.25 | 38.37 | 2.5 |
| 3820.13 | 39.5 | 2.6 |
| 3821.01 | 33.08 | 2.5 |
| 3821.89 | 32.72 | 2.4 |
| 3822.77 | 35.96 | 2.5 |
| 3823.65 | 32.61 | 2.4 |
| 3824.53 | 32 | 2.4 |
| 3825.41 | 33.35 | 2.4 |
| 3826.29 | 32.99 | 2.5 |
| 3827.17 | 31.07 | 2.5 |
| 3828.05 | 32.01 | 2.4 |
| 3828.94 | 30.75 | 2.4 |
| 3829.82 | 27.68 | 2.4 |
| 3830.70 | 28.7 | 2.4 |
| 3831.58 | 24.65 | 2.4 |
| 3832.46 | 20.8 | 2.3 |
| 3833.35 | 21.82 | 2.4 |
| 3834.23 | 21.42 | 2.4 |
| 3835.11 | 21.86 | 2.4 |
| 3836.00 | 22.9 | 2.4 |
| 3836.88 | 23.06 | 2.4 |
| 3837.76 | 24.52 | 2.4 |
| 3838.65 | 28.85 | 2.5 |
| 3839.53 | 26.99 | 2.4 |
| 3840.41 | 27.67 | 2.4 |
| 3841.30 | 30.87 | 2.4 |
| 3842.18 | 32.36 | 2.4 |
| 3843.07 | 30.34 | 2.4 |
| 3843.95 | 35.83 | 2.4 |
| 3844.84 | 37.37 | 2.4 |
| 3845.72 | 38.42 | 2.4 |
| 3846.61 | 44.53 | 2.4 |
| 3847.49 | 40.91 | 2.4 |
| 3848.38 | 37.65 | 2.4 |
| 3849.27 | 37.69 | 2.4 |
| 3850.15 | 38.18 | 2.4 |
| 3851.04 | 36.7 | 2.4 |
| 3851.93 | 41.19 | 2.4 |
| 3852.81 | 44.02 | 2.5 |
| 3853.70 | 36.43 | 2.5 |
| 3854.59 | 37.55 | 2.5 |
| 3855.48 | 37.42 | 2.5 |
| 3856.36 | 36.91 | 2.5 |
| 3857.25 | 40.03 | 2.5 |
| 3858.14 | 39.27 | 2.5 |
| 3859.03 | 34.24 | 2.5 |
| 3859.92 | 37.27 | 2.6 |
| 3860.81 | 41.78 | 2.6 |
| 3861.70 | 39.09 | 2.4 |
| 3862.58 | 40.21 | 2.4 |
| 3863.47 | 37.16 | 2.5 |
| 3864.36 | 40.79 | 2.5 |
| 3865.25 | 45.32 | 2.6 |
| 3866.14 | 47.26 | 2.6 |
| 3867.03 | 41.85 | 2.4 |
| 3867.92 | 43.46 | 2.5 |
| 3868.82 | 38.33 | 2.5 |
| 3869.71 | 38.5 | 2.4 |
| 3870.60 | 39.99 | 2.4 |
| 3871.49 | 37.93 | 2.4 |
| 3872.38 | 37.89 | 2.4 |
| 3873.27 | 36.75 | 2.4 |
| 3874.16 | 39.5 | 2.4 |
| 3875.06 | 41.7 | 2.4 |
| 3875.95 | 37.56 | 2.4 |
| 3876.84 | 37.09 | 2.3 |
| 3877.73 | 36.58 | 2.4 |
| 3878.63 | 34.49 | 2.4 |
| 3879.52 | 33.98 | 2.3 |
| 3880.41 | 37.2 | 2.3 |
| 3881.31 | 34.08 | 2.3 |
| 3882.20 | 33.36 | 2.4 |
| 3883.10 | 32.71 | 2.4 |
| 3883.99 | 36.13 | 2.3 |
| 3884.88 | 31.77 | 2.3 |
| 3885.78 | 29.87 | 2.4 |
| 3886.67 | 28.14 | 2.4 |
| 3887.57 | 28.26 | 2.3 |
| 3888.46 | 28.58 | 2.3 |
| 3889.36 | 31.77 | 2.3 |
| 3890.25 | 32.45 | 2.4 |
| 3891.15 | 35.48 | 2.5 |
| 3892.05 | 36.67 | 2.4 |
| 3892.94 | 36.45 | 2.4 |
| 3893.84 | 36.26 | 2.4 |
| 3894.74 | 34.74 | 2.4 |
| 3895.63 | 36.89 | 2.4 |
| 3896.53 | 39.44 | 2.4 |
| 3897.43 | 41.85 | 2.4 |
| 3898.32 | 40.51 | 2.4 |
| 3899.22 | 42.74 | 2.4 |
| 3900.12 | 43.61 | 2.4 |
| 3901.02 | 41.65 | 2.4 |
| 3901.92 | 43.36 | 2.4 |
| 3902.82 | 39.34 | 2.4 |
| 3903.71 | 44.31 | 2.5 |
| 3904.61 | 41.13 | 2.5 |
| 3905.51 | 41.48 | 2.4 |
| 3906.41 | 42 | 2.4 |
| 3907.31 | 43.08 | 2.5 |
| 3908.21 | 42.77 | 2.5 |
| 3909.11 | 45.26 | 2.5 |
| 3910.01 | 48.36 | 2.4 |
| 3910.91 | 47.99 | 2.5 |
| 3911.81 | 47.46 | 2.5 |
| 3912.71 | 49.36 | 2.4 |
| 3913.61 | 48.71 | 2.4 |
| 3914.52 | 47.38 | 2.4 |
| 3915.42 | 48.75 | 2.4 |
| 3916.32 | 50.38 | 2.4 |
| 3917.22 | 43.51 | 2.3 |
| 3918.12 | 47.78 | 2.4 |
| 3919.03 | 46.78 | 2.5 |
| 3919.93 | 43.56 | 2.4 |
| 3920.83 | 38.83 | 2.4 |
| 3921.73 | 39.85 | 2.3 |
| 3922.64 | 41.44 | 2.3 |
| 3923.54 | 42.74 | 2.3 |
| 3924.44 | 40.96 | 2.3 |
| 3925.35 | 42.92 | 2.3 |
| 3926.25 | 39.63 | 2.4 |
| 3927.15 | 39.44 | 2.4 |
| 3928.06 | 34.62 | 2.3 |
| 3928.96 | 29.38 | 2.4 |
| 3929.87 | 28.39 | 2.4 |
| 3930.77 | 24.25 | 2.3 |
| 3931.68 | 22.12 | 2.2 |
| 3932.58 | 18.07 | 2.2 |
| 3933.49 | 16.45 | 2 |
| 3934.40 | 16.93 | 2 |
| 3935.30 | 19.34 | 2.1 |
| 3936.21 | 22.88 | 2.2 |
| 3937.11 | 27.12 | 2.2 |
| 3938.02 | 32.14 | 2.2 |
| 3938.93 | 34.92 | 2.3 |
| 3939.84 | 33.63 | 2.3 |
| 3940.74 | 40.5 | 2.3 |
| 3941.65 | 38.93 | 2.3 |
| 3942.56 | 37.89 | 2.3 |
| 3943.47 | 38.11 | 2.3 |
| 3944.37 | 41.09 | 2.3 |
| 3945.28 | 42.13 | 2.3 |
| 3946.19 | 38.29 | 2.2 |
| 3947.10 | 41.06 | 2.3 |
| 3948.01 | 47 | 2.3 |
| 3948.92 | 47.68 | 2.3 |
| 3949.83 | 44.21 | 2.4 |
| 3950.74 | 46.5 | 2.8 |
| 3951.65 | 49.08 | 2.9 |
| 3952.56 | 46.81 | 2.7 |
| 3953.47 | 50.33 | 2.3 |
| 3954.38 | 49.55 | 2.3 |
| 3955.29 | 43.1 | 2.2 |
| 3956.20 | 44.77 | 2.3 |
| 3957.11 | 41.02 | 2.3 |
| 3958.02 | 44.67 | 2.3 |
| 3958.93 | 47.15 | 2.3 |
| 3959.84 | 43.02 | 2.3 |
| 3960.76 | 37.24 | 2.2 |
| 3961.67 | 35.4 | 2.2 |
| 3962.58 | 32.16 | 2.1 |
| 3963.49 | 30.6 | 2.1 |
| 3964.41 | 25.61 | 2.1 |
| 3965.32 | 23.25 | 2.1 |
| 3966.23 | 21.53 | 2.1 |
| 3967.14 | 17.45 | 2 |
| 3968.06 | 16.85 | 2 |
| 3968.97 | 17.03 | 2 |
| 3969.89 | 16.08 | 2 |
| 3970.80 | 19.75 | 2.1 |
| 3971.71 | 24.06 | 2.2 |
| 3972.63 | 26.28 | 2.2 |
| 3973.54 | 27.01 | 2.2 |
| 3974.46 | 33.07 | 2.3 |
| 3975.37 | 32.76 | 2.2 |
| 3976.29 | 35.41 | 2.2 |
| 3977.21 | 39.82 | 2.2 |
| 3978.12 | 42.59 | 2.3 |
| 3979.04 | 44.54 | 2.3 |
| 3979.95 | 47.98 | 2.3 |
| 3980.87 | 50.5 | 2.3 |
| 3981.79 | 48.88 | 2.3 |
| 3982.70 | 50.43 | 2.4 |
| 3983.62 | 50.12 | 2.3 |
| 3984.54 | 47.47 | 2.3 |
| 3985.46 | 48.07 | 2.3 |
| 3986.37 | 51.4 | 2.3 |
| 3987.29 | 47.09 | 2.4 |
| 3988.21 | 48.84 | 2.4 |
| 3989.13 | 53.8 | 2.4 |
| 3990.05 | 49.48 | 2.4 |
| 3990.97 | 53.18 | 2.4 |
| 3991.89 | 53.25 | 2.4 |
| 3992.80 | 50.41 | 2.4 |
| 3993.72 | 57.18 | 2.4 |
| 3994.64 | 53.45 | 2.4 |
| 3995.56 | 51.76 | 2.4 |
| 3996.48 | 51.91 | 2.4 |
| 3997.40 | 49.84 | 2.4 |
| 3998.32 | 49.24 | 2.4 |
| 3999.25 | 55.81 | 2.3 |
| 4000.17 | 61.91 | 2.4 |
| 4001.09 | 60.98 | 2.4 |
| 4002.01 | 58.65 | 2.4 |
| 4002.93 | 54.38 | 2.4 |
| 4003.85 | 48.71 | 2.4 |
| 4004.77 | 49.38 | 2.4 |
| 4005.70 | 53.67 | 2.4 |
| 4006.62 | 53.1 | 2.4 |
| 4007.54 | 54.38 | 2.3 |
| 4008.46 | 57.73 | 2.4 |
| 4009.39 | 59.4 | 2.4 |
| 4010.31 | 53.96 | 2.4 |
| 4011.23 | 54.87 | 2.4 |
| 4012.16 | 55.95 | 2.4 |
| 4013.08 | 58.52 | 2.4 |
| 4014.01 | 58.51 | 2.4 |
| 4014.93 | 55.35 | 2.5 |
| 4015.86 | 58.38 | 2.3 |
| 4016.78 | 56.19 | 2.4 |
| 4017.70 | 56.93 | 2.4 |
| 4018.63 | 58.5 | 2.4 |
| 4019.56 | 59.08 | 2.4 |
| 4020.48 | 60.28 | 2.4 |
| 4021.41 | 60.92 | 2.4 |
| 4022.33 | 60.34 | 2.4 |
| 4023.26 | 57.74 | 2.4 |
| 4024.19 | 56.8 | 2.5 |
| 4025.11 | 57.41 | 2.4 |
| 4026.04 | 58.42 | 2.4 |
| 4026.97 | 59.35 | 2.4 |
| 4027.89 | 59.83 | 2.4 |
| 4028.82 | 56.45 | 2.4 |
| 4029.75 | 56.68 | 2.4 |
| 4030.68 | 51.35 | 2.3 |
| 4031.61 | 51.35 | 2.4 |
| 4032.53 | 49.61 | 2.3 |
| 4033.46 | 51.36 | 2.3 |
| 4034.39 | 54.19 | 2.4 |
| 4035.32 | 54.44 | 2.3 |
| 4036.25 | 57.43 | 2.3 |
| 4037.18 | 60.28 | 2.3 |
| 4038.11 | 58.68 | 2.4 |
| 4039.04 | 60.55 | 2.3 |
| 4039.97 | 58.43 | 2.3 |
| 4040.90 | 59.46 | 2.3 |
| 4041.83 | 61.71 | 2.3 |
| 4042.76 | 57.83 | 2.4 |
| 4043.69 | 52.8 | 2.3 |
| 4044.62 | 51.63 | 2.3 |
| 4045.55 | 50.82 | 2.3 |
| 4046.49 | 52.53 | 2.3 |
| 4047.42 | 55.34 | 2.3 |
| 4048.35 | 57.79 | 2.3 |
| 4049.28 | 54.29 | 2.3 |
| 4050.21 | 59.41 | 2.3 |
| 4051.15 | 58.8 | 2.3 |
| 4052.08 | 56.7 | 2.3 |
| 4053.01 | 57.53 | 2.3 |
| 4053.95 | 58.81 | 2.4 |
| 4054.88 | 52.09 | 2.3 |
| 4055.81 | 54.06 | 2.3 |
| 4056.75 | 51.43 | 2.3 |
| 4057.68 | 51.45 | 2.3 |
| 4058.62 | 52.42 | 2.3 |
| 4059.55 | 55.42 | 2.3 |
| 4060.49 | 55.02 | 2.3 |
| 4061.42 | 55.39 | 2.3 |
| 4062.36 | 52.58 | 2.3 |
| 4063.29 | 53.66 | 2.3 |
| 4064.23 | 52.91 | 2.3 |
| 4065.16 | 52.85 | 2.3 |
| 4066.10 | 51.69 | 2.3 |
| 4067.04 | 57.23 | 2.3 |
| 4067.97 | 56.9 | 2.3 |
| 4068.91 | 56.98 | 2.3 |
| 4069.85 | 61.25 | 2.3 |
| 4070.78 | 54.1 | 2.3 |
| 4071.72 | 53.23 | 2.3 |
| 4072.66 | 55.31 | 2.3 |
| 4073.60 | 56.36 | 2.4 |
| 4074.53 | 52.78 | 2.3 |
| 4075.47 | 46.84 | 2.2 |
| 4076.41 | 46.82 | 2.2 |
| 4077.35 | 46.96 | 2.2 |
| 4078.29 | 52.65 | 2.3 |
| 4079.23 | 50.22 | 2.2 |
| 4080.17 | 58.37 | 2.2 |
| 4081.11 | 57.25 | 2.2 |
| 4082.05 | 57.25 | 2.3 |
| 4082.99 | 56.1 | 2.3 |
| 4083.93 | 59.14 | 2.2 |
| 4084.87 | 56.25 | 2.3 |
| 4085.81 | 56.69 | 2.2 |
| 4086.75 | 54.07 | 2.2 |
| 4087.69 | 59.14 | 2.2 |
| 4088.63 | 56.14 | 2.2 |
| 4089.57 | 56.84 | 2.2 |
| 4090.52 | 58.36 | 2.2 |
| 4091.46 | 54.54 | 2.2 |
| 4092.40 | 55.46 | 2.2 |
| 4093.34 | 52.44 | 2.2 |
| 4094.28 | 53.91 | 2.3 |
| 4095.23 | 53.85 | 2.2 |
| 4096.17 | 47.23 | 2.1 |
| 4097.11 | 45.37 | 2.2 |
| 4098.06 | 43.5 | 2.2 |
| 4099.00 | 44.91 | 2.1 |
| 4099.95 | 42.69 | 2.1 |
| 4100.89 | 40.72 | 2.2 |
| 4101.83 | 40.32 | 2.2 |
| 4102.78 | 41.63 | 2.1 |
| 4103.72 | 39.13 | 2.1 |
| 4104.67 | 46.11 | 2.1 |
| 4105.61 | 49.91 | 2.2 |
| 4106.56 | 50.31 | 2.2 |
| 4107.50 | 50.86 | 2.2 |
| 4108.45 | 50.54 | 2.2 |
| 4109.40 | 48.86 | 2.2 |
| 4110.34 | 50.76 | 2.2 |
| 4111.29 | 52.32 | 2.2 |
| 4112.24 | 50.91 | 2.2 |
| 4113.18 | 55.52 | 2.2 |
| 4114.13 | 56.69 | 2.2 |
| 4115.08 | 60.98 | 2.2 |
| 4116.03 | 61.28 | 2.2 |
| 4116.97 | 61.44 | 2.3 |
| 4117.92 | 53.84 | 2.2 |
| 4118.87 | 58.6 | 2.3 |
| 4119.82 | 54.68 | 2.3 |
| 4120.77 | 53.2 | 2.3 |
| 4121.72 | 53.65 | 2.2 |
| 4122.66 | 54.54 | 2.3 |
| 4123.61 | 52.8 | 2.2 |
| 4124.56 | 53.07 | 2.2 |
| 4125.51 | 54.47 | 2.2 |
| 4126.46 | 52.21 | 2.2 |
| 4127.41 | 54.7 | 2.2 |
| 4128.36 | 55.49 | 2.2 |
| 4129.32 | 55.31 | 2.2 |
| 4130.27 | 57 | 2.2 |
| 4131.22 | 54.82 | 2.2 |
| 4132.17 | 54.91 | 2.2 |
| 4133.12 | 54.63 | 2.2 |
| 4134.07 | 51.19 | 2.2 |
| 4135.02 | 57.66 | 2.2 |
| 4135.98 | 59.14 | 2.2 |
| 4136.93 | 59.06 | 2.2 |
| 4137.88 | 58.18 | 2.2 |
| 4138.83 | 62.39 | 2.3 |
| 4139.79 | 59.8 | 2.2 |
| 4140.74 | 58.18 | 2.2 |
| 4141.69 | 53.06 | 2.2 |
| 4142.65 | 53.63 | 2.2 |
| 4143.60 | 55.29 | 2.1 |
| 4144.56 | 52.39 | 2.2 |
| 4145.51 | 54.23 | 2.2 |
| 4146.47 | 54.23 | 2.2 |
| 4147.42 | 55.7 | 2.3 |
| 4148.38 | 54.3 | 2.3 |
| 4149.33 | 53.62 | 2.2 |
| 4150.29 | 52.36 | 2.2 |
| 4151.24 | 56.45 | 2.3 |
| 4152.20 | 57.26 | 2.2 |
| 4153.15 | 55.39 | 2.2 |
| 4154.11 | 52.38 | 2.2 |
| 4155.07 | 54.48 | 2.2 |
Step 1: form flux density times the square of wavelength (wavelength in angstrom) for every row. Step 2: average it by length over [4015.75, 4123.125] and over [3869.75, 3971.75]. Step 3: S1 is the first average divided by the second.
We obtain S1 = 1.6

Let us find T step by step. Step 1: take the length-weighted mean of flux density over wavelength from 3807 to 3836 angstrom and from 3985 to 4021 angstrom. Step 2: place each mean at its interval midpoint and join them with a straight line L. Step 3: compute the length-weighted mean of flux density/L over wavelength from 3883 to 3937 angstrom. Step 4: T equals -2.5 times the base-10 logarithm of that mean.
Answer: 0.16 mag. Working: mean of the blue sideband 33.7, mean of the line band 37.6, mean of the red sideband 54.5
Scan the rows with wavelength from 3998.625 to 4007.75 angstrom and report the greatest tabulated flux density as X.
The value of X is 61.91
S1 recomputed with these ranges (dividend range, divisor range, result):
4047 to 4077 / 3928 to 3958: 1.60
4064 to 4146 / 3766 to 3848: 1.77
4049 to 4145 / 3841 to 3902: 1.61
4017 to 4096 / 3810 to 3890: 1.76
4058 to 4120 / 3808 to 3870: 1.69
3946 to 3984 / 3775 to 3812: 1.04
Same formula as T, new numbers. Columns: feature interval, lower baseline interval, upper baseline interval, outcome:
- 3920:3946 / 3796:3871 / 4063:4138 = 0.26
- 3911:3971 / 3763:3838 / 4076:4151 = 0.18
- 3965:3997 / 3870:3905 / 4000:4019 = 0.28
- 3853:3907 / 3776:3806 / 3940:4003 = 0.07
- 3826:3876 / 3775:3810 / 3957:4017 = 0.17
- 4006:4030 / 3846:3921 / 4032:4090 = -0.12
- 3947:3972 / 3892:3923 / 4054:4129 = 0.27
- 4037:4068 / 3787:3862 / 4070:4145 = -0.12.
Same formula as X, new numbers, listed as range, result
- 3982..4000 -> 57.18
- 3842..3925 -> 50.38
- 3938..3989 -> 51.4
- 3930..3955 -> 50.33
